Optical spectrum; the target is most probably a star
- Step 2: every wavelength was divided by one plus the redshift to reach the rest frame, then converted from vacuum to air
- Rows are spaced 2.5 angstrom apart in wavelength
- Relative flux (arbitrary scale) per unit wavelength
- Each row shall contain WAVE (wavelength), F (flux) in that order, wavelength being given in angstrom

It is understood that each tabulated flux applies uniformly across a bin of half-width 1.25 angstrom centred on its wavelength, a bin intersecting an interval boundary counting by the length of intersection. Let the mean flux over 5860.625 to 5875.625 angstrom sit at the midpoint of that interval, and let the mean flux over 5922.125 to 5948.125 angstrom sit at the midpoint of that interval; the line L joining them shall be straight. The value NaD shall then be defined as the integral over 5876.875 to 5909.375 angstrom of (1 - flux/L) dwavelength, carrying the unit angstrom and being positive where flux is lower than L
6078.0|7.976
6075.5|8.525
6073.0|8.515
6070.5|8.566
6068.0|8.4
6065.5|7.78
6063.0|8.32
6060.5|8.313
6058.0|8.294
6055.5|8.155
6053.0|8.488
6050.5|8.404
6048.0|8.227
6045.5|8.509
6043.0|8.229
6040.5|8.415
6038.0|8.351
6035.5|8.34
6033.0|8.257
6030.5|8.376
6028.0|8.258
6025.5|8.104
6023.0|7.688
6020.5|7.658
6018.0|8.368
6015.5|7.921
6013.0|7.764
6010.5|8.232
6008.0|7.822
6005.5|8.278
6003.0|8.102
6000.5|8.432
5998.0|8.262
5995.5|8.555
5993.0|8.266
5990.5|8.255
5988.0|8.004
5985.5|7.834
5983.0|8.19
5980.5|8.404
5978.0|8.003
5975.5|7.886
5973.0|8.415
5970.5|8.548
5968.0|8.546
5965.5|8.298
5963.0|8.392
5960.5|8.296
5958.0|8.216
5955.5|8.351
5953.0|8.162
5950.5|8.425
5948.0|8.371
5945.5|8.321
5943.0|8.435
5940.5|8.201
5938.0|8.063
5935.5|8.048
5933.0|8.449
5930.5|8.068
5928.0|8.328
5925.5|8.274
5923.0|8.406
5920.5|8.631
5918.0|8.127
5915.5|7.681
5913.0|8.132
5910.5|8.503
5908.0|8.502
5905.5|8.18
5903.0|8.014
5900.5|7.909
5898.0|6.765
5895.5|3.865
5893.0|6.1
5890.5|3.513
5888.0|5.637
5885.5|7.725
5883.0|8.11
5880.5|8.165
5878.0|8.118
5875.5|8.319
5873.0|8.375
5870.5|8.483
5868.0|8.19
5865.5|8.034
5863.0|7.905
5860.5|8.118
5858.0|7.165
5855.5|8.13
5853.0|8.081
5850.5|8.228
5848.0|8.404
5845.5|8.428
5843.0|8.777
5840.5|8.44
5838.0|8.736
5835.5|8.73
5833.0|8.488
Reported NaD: 4.96 angstrom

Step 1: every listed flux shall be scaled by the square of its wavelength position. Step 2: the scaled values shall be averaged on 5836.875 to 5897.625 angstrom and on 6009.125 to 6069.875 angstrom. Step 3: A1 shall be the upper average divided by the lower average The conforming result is 1.14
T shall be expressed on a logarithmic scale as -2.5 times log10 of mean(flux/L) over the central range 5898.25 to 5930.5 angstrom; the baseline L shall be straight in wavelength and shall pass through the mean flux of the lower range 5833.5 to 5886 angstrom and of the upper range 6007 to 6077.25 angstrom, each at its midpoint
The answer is 0.01 mag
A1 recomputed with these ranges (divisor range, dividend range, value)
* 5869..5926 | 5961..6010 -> 1.13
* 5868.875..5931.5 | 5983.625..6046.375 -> 1.12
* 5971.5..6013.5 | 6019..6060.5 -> 1.02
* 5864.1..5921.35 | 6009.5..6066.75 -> 1.14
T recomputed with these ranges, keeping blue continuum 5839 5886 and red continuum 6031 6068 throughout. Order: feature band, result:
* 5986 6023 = 0.02 mag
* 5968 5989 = 0.01 mag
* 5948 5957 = -0.01 mag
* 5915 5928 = -0.01 mag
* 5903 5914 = -0.01 mag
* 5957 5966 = -0.01 mag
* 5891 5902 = 0.34 mag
